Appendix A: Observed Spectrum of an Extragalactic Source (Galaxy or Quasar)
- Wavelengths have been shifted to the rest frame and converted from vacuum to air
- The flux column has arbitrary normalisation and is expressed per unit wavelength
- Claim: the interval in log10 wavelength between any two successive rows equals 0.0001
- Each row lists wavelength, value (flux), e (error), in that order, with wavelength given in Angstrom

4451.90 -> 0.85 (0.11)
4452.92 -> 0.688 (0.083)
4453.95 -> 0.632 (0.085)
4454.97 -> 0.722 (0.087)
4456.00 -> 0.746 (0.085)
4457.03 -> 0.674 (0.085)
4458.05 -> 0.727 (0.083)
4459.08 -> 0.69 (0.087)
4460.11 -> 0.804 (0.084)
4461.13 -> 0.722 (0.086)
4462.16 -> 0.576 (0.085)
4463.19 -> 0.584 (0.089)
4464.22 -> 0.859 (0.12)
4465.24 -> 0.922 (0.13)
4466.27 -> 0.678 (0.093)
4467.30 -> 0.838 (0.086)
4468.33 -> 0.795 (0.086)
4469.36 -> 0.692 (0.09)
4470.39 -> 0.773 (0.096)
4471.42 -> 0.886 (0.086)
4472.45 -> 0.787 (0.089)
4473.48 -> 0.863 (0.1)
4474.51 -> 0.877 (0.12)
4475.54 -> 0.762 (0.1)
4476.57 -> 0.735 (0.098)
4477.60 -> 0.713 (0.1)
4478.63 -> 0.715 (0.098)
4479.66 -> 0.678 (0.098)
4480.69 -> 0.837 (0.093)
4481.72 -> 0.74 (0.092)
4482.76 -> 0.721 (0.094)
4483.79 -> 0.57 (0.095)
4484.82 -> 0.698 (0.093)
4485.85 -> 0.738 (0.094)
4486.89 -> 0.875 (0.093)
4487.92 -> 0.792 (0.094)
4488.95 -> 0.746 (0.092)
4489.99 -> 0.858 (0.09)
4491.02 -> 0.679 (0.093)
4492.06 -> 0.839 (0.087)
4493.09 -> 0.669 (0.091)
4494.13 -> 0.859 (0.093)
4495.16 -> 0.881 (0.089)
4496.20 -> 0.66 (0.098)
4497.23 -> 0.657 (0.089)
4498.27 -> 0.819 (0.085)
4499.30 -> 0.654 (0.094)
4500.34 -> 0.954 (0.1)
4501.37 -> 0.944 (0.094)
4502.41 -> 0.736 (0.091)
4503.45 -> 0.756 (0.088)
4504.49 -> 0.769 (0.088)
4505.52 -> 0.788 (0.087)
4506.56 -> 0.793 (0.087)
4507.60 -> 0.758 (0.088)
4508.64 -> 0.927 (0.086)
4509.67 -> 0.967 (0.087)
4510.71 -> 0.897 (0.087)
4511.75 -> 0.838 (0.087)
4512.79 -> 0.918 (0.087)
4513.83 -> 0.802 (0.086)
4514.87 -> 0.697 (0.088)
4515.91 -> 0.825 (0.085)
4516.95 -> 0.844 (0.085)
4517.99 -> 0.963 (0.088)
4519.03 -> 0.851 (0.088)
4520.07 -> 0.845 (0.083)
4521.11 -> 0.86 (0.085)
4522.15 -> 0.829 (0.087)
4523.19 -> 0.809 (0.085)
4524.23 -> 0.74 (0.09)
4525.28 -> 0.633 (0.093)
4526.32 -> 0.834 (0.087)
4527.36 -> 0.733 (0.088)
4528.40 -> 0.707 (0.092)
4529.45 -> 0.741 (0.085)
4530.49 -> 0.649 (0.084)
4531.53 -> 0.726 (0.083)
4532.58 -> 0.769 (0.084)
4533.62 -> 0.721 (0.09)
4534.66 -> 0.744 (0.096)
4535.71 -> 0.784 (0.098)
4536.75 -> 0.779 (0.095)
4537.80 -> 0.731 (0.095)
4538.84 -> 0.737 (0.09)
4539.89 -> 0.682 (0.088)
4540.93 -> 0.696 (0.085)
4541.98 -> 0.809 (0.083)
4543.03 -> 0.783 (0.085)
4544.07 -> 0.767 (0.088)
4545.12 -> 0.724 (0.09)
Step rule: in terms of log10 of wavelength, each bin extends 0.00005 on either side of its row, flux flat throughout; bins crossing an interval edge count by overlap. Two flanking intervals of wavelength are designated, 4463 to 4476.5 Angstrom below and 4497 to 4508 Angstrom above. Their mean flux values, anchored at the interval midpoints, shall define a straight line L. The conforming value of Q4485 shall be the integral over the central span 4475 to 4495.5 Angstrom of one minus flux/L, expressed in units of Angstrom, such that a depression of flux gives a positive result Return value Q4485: 1.0 Angstrom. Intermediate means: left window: 0.797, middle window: 0.754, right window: 0.788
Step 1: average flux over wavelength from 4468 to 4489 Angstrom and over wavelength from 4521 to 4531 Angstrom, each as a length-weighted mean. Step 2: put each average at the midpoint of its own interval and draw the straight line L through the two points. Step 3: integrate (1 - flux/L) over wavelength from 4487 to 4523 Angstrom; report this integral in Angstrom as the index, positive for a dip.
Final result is -2.9 Angstrom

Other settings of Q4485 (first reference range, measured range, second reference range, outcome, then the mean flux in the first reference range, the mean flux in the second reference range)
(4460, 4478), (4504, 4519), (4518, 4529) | -1.1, 0.77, 0.792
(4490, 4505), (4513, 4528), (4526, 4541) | -1.1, 0.779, 0.736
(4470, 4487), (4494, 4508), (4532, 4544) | -0.6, 0.76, 0.749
